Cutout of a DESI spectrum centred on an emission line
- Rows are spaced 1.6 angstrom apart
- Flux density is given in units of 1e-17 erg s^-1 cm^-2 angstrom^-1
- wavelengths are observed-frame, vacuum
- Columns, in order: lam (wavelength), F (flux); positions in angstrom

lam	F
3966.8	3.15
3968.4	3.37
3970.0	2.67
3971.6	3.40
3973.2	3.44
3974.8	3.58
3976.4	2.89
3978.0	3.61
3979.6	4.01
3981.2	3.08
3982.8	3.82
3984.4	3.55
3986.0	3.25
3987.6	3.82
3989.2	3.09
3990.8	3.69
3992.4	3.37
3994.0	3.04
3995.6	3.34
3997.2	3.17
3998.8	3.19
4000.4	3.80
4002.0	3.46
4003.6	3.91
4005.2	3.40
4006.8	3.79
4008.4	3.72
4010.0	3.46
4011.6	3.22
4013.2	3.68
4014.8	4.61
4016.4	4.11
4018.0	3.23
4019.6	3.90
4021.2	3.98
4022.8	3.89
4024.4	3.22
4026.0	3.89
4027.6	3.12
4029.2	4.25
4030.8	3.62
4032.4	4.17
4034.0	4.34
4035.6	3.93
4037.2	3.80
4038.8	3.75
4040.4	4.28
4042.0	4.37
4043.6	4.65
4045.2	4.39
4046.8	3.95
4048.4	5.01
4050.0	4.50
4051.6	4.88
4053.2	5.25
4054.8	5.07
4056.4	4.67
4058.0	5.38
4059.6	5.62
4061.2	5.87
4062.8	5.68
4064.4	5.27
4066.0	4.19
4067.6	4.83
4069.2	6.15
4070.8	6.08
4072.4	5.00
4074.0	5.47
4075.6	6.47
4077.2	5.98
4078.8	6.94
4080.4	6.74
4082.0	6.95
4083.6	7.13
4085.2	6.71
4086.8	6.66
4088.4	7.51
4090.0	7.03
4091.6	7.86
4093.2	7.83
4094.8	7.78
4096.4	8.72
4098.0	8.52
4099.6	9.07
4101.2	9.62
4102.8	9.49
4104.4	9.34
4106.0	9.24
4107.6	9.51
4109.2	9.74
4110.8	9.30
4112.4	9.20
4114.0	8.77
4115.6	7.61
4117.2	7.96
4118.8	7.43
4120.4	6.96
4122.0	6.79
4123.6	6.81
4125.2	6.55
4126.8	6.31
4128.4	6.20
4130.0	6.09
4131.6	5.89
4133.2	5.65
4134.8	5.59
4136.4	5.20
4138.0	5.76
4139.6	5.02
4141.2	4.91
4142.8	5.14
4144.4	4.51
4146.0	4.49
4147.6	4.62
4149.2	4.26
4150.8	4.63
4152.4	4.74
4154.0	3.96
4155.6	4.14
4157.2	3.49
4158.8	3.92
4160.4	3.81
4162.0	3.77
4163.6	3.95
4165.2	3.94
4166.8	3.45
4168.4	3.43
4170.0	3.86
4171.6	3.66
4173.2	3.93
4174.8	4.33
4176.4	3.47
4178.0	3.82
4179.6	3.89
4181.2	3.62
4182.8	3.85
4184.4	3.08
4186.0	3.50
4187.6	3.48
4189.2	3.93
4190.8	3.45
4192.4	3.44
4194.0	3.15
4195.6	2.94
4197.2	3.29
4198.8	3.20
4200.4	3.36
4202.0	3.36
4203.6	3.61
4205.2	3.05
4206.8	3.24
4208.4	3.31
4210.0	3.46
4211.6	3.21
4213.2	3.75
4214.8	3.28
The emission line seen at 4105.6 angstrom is C IV 1549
